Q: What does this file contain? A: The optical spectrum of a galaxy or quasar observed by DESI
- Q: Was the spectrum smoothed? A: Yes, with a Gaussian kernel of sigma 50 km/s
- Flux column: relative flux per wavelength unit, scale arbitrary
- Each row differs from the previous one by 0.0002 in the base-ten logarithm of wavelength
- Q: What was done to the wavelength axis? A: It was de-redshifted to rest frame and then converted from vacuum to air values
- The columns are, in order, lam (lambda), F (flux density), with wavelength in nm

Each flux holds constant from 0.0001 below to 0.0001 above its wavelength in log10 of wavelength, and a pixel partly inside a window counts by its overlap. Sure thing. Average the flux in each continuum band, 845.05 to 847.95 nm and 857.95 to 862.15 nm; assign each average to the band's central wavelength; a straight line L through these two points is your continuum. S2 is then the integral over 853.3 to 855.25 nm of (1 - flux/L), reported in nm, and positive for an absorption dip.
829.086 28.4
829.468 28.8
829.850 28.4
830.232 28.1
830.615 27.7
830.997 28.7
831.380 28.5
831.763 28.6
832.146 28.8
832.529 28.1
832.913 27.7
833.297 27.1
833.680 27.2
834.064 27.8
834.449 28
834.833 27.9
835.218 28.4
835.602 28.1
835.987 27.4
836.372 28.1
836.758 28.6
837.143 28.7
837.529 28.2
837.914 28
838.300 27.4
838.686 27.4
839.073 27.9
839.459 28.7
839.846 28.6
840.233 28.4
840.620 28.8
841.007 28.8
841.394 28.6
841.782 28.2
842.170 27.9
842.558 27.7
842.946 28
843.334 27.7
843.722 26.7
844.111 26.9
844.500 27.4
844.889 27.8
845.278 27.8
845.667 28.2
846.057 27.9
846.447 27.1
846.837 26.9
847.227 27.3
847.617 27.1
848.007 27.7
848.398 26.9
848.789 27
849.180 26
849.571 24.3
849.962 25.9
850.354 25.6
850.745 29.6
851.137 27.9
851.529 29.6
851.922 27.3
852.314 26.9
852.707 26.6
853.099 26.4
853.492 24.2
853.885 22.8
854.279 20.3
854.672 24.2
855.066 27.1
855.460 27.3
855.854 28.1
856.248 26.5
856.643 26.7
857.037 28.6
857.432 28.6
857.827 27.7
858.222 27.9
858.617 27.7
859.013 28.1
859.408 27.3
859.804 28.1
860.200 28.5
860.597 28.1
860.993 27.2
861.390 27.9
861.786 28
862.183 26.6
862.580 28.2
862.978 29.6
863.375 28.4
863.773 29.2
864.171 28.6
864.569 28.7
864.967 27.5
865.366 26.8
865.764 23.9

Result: 0.28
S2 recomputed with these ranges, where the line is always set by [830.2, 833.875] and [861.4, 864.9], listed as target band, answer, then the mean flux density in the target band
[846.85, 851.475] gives 0.211 nm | 26.9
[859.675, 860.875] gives 0.007 nm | 28.2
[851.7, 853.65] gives 0.130 nm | 26.4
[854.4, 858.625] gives 0.168 nm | 27.2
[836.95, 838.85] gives 0.011 nm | 28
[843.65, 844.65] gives 0.041 nm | 27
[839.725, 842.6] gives -0.027 nm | 28.4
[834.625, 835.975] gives 0.002 nm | 28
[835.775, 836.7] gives 0.007 nm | 27.9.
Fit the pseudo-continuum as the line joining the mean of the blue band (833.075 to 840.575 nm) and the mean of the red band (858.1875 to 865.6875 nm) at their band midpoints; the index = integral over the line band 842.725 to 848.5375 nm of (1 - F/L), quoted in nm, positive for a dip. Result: 0.12 nm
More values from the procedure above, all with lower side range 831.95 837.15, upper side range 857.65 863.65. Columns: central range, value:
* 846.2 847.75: 0.05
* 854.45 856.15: 0.09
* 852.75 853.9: 0.12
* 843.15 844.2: 0.03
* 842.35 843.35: 0.01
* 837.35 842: -0.05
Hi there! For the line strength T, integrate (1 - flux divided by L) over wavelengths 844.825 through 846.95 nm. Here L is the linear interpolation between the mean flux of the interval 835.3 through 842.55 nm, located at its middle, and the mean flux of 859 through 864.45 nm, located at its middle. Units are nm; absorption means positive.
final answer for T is 0.04 nm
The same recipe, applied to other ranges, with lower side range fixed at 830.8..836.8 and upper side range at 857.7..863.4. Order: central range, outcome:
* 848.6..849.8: 0.10 nm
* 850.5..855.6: 0.33 nm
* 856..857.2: 0.03 nm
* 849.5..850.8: 0.08 nm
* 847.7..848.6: 0.02 nm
